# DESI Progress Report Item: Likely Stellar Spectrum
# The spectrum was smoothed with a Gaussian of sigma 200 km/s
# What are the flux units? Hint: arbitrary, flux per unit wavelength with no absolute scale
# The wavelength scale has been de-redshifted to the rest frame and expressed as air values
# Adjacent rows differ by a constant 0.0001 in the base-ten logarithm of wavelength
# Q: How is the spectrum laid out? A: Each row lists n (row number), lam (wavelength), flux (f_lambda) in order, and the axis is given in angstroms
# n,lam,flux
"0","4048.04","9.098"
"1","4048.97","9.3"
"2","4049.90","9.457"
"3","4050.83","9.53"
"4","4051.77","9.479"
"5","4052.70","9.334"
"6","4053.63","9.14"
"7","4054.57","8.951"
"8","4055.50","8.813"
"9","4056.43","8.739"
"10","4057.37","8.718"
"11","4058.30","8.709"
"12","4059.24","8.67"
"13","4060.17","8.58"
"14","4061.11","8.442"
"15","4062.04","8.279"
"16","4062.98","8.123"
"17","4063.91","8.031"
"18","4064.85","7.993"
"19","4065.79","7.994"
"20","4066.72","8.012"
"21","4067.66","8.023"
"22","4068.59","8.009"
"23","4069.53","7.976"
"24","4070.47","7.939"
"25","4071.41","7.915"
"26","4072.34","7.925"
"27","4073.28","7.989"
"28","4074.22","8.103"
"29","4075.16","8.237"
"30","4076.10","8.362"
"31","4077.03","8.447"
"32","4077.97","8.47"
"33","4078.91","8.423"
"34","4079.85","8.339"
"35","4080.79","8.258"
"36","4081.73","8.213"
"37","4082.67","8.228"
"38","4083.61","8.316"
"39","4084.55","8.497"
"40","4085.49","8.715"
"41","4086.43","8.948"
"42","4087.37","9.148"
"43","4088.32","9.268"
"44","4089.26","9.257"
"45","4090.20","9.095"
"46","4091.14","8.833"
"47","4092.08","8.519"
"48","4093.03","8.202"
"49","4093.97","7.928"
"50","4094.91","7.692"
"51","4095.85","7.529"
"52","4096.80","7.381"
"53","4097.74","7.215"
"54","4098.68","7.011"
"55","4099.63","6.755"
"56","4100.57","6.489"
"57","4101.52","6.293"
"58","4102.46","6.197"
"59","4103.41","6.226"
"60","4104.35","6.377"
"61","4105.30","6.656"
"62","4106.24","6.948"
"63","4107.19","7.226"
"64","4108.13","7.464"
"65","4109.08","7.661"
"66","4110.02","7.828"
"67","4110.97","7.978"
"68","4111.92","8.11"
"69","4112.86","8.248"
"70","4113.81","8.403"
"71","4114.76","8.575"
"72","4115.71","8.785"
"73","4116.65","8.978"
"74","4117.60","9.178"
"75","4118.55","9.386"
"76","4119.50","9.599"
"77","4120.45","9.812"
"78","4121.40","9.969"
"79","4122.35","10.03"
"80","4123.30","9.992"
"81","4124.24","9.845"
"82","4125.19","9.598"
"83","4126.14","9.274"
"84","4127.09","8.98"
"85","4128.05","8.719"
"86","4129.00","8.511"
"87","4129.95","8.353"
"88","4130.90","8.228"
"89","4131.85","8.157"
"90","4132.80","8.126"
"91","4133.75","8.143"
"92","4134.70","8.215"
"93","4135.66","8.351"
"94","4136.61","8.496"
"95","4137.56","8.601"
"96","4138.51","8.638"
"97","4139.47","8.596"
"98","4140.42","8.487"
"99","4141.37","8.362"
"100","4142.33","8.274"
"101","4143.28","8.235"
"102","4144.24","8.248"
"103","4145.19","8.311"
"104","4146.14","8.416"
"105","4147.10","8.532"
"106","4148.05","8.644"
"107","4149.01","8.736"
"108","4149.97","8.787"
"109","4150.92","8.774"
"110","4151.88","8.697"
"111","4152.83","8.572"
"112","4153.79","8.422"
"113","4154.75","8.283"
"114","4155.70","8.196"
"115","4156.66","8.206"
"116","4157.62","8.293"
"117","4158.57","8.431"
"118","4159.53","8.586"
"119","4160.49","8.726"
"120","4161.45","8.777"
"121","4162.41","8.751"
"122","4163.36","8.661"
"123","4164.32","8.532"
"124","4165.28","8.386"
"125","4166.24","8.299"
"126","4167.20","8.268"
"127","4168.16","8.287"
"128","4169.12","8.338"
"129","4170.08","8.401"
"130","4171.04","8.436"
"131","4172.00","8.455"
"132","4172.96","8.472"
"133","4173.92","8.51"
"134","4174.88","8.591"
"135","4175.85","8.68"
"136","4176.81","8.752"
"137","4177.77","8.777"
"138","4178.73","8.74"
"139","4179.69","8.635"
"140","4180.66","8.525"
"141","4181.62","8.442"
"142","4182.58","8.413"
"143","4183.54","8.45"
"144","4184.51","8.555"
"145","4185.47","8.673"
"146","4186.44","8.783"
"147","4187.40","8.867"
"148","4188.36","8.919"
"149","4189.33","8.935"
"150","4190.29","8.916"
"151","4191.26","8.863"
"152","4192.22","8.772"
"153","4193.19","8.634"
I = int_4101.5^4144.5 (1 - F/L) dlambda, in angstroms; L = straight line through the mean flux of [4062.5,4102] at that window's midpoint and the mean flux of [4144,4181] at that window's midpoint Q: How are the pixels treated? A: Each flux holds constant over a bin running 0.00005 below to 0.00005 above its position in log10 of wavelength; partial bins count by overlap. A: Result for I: -0.3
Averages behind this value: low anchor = 8.1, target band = 8.38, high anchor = 8.52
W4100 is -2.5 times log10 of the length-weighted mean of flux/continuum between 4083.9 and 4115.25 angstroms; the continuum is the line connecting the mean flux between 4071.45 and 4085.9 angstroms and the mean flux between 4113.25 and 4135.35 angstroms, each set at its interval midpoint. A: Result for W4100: 0.11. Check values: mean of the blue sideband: 8.29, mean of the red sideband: 8.98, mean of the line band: 7.78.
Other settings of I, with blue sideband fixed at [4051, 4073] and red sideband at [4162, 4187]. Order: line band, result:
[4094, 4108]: 2.6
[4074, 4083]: 0.1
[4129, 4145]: 0.3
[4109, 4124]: -0.8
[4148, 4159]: 0.0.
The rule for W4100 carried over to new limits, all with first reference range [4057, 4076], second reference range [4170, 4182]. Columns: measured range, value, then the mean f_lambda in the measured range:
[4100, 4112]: 0.189 mag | 7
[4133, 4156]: 0.001 mag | 8.46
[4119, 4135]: -0.080 mag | 9.04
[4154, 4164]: 0.003 mag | 8.49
